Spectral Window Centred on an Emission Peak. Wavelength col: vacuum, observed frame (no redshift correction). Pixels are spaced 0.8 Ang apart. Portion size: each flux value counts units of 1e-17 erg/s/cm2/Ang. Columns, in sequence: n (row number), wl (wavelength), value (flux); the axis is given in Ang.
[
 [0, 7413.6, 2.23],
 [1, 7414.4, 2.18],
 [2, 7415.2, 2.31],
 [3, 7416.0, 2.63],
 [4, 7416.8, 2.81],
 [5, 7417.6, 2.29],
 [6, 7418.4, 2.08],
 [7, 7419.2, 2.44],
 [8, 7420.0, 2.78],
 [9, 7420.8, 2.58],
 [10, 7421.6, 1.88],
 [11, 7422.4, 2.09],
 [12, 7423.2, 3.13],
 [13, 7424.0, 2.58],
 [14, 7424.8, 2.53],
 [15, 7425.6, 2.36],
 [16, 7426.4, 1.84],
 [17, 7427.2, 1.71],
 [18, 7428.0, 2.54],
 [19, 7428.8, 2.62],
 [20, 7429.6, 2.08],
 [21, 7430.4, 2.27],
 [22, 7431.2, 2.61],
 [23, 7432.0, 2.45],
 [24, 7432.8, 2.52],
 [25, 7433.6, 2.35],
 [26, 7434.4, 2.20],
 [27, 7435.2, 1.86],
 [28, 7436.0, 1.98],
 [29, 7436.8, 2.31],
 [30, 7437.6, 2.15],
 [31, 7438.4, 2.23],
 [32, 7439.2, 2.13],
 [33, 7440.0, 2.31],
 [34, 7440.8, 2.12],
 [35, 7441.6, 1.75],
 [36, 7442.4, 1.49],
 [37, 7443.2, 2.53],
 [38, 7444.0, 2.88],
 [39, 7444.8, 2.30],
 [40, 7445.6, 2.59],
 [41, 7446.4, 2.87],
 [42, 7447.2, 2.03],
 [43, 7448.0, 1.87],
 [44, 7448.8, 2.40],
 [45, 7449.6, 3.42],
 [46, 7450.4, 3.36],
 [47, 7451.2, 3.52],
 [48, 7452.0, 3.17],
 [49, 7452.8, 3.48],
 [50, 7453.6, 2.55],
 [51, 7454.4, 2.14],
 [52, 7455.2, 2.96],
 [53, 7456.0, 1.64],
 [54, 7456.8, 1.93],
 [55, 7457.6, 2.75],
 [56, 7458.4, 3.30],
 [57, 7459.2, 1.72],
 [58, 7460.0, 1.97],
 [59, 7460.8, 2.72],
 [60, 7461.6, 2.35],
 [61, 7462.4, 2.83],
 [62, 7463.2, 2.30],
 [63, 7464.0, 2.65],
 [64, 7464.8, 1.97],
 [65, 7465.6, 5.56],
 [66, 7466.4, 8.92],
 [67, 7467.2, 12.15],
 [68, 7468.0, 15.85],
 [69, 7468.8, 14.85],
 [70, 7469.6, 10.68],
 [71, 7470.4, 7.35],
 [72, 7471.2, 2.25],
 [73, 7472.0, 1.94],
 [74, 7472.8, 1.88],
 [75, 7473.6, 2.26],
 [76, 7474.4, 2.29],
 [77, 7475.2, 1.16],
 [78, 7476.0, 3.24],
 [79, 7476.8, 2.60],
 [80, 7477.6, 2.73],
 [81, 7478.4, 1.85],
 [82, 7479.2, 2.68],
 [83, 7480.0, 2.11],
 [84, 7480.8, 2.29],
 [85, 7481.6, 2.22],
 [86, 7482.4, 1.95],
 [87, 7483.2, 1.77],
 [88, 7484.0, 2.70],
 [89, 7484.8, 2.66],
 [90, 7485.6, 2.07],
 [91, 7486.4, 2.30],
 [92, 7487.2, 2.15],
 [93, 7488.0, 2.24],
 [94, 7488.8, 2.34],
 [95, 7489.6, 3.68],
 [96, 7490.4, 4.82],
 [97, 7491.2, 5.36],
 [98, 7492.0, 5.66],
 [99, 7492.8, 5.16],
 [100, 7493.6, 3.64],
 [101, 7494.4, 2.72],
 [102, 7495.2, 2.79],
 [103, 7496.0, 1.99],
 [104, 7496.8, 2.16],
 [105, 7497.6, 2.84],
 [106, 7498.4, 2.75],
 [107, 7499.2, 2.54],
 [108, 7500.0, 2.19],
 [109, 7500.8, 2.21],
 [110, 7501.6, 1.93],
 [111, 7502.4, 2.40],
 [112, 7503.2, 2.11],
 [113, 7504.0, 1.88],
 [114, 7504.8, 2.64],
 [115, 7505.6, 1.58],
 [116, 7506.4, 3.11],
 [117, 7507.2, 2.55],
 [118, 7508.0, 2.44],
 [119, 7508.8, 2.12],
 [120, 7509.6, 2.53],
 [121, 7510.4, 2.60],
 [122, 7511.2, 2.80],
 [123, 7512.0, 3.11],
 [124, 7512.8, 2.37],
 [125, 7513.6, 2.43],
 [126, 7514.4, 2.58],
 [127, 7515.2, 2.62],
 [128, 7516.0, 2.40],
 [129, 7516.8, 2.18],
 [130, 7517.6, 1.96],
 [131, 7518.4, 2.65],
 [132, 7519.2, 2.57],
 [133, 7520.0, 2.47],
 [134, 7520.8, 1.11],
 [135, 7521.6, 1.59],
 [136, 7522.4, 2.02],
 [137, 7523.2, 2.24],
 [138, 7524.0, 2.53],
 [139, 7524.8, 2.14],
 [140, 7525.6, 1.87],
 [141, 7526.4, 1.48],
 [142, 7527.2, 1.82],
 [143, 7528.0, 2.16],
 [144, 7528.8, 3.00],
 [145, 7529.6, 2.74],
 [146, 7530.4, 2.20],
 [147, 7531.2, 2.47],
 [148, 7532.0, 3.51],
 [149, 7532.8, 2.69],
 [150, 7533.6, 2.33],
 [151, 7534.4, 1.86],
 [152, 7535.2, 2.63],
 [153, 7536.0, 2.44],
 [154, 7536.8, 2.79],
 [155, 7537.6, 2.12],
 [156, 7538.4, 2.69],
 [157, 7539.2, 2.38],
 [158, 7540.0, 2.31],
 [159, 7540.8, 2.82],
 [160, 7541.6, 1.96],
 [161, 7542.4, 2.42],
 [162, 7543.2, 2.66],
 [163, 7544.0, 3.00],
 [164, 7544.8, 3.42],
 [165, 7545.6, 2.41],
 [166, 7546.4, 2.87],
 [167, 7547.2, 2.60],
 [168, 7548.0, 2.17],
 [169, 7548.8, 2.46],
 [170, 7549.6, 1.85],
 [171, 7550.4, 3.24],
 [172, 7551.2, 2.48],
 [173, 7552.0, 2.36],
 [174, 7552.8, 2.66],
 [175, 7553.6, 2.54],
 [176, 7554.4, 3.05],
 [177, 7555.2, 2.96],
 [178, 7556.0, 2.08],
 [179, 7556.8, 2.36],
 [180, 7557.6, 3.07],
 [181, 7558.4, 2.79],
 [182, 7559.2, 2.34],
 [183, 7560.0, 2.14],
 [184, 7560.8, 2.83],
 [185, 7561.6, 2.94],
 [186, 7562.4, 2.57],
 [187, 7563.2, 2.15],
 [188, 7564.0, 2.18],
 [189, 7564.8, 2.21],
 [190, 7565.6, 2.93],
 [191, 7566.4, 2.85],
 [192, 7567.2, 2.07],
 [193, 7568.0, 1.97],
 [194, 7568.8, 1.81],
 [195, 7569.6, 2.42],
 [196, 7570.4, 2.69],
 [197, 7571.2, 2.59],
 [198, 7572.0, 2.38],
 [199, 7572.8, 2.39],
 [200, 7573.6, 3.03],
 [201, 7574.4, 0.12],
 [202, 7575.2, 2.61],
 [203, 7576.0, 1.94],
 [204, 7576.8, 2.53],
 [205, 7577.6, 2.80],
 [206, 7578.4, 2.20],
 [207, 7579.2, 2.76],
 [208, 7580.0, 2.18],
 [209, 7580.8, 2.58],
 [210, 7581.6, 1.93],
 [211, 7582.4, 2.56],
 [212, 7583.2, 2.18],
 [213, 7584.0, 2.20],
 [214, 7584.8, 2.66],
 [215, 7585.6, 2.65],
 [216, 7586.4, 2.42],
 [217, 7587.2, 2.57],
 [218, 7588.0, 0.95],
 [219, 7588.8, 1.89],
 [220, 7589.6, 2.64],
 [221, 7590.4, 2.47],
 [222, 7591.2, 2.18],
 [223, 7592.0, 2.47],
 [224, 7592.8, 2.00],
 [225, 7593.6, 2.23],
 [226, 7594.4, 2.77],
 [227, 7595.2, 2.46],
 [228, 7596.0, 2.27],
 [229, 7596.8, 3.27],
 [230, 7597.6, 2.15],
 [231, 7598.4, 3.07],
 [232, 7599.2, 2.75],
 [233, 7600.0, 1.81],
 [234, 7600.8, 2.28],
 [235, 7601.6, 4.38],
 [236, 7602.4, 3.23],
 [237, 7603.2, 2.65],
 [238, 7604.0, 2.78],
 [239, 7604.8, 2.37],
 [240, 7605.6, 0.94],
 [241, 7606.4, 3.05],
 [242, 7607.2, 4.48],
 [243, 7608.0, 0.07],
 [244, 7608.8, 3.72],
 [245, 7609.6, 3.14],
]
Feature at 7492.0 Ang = [N II]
